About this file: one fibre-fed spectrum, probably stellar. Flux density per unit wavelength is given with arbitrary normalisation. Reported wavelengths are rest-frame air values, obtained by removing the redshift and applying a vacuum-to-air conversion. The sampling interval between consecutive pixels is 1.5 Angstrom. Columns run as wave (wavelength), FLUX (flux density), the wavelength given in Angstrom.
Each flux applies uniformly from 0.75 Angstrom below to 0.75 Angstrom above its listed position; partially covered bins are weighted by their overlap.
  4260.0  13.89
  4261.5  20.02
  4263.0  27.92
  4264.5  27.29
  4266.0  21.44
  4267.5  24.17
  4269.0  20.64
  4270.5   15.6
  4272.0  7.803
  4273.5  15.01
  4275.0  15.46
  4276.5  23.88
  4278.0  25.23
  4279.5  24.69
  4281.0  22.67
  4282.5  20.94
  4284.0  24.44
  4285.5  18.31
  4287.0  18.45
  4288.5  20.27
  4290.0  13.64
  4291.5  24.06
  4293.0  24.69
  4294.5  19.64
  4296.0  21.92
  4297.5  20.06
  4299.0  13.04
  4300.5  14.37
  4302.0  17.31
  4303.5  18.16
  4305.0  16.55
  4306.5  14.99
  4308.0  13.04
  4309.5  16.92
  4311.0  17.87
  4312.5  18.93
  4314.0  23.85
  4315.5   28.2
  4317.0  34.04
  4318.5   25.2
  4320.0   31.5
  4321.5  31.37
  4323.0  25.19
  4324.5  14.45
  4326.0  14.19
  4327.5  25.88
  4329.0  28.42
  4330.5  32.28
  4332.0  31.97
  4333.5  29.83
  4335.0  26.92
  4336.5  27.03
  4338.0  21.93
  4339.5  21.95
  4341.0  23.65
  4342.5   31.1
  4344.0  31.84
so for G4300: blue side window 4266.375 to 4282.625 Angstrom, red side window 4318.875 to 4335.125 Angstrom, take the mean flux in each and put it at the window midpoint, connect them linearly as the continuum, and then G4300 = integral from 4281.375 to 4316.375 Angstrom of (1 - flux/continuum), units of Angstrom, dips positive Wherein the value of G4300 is 5.41 Angstrom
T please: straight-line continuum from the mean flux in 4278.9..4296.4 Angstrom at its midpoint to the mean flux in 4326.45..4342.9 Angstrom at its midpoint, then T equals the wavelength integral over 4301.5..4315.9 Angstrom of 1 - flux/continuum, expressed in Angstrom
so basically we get 3.3 Angstrom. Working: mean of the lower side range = 21.1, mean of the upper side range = 27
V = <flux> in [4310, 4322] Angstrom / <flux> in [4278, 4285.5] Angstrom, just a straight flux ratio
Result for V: 1.14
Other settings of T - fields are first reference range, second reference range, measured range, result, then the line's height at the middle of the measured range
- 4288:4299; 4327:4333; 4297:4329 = 5.7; 25.3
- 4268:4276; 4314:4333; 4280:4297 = -1.6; 19.1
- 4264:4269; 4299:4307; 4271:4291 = 1.1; 20.6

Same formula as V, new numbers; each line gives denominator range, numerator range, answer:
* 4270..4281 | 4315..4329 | 1.38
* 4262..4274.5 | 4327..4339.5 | 1.39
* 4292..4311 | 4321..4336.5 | 1.47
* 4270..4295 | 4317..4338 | 1.35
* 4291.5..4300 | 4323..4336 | 1.27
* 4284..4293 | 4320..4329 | 1.18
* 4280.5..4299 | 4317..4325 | 1.31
